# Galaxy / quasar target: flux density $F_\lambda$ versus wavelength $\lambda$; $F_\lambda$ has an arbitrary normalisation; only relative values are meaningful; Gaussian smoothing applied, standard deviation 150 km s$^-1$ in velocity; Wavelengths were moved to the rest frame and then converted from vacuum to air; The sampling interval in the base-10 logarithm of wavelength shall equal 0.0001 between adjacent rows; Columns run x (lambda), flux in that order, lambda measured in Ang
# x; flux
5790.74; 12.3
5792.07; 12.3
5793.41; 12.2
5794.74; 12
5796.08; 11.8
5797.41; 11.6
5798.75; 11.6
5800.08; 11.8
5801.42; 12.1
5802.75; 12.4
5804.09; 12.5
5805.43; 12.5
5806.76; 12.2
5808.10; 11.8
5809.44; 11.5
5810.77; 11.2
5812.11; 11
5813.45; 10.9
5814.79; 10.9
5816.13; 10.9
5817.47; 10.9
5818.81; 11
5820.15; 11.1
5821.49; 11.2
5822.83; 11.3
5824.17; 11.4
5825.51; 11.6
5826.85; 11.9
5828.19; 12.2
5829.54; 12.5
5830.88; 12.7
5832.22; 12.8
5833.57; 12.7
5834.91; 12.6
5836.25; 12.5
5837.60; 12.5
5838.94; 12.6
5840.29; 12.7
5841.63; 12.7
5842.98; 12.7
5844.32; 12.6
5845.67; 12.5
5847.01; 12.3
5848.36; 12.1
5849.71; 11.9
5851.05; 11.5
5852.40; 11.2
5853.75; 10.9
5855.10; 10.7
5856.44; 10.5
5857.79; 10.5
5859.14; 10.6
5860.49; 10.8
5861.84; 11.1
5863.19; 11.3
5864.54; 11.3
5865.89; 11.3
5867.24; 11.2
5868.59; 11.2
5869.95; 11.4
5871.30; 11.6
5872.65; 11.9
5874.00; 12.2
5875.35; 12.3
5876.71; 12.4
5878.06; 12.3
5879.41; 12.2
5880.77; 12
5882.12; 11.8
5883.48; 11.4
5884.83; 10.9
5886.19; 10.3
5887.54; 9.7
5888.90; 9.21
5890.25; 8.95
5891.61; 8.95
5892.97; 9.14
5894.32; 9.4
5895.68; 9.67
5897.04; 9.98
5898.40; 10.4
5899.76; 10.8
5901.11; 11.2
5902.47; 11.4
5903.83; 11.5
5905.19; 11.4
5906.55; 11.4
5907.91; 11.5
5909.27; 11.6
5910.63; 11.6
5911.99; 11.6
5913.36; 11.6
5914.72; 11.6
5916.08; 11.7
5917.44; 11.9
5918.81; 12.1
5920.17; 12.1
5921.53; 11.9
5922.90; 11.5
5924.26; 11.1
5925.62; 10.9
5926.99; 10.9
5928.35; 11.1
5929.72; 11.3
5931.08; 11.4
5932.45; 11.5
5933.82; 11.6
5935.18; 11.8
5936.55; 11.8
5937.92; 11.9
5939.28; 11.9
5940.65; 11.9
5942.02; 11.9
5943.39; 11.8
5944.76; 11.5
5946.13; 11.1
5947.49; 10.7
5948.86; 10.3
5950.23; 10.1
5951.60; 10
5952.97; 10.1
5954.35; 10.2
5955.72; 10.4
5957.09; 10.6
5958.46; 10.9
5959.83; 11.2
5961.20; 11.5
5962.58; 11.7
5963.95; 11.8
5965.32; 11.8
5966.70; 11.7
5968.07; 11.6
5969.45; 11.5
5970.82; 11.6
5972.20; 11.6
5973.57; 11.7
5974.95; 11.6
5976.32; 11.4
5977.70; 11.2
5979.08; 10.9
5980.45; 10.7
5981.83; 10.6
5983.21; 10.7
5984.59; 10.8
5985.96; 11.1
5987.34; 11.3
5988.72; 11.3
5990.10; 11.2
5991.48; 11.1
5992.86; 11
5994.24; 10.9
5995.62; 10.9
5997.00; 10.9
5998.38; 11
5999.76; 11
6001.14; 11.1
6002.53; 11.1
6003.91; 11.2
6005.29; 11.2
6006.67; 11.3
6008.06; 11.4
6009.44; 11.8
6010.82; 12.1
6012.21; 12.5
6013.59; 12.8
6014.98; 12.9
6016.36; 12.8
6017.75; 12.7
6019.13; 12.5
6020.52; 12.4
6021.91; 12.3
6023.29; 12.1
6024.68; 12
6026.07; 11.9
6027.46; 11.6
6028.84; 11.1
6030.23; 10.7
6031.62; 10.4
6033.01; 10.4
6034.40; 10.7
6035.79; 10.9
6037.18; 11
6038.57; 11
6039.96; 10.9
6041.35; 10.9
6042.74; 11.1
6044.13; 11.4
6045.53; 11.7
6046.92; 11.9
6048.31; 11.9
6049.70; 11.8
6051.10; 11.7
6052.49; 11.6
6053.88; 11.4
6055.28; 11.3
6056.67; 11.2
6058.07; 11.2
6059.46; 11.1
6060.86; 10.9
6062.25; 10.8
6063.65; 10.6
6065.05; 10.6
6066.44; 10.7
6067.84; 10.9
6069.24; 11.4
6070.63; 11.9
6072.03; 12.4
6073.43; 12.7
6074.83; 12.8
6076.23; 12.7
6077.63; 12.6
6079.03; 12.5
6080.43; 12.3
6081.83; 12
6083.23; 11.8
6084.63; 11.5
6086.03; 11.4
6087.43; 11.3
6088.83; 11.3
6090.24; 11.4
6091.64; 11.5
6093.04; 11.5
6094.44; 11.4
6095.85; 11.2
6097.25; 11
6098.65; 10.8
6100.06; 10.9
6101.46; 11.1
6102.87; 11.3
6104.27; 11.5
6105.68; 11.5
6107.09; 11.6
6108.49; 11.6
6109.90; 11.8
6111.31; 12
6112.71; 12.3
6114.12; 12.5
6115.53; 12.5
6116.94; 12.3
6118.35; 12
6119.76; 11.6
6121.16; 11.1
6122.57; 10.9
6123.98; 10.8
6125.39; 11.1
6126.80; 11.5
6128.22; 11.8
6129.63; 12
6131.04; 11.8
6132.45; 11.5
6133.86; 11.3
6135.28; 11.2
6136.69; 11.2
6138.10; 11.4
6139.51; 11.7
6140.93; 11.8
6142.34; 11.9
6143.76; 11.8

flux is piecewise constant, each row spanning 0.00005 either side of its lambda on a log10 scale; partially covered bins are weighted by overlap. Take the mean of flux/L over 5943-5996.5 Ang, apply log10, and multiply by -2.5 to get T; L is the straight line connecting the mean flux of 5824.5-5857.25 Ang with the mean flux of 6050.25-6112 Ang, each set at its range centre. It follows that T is 0.07 mag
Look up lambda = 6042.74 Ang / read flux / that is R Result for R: 11.1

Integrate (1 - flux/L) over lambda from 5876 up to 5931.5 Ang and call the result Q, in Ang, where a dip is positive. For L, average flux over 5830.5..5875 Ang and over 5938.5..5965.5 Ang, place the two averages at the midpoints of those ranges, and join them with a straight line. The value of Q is 1.7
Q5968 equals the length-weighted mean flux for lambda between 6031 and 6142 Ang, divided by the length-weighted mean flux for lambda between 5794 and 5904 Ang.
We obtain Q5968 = 1.00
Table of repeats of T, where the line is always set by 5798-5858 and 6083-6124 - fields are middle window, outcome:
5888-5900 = 0.22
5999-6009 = 0.04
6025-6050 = 0.04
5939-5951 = 0.05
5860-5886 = 0.02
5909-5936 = 0.02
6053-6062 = 0.04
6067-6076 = -0.04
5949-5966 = 0.08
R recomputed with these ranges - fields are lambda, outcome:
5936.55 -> 11.8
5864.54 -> 11.3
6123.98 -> 10.8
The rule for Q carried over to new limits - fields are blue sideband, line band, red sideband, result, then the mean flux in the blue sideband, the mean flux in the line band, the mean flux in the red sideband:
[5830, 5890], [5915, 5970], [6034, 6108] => 1.22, 11.7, 11.3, 11.4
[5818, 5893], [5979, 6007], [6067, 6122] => 1.53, 11.5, 11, 11.7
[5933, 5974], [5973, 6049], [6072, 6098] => 0.80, 11.3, 11.4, 11.8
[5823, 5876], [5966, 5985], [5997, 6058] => 0.58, 11.8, 11.3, 11.5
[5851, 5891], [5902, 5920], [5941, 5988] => -0.80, 11.1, 11.6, 11.1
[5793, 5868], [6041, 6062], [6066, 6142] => 0.47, 11.7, 11.4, 11.6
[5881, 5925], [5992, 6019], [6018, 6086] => -0.67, 10.9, 11.6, 11.5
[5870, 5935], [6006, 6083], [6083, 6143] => -1.55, 11.2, 11.6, 11.5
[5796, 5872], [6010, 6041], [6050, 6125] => -0.29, 11.7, 11.7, 11.6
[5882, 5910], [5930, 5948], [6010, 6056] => -1.25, 10.5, 11.6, 11.6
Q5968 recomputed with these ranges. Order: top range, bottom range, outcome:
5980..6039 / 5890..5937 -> 1.03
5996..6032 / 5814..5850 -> 0.98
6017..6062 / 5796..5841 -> 0.96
